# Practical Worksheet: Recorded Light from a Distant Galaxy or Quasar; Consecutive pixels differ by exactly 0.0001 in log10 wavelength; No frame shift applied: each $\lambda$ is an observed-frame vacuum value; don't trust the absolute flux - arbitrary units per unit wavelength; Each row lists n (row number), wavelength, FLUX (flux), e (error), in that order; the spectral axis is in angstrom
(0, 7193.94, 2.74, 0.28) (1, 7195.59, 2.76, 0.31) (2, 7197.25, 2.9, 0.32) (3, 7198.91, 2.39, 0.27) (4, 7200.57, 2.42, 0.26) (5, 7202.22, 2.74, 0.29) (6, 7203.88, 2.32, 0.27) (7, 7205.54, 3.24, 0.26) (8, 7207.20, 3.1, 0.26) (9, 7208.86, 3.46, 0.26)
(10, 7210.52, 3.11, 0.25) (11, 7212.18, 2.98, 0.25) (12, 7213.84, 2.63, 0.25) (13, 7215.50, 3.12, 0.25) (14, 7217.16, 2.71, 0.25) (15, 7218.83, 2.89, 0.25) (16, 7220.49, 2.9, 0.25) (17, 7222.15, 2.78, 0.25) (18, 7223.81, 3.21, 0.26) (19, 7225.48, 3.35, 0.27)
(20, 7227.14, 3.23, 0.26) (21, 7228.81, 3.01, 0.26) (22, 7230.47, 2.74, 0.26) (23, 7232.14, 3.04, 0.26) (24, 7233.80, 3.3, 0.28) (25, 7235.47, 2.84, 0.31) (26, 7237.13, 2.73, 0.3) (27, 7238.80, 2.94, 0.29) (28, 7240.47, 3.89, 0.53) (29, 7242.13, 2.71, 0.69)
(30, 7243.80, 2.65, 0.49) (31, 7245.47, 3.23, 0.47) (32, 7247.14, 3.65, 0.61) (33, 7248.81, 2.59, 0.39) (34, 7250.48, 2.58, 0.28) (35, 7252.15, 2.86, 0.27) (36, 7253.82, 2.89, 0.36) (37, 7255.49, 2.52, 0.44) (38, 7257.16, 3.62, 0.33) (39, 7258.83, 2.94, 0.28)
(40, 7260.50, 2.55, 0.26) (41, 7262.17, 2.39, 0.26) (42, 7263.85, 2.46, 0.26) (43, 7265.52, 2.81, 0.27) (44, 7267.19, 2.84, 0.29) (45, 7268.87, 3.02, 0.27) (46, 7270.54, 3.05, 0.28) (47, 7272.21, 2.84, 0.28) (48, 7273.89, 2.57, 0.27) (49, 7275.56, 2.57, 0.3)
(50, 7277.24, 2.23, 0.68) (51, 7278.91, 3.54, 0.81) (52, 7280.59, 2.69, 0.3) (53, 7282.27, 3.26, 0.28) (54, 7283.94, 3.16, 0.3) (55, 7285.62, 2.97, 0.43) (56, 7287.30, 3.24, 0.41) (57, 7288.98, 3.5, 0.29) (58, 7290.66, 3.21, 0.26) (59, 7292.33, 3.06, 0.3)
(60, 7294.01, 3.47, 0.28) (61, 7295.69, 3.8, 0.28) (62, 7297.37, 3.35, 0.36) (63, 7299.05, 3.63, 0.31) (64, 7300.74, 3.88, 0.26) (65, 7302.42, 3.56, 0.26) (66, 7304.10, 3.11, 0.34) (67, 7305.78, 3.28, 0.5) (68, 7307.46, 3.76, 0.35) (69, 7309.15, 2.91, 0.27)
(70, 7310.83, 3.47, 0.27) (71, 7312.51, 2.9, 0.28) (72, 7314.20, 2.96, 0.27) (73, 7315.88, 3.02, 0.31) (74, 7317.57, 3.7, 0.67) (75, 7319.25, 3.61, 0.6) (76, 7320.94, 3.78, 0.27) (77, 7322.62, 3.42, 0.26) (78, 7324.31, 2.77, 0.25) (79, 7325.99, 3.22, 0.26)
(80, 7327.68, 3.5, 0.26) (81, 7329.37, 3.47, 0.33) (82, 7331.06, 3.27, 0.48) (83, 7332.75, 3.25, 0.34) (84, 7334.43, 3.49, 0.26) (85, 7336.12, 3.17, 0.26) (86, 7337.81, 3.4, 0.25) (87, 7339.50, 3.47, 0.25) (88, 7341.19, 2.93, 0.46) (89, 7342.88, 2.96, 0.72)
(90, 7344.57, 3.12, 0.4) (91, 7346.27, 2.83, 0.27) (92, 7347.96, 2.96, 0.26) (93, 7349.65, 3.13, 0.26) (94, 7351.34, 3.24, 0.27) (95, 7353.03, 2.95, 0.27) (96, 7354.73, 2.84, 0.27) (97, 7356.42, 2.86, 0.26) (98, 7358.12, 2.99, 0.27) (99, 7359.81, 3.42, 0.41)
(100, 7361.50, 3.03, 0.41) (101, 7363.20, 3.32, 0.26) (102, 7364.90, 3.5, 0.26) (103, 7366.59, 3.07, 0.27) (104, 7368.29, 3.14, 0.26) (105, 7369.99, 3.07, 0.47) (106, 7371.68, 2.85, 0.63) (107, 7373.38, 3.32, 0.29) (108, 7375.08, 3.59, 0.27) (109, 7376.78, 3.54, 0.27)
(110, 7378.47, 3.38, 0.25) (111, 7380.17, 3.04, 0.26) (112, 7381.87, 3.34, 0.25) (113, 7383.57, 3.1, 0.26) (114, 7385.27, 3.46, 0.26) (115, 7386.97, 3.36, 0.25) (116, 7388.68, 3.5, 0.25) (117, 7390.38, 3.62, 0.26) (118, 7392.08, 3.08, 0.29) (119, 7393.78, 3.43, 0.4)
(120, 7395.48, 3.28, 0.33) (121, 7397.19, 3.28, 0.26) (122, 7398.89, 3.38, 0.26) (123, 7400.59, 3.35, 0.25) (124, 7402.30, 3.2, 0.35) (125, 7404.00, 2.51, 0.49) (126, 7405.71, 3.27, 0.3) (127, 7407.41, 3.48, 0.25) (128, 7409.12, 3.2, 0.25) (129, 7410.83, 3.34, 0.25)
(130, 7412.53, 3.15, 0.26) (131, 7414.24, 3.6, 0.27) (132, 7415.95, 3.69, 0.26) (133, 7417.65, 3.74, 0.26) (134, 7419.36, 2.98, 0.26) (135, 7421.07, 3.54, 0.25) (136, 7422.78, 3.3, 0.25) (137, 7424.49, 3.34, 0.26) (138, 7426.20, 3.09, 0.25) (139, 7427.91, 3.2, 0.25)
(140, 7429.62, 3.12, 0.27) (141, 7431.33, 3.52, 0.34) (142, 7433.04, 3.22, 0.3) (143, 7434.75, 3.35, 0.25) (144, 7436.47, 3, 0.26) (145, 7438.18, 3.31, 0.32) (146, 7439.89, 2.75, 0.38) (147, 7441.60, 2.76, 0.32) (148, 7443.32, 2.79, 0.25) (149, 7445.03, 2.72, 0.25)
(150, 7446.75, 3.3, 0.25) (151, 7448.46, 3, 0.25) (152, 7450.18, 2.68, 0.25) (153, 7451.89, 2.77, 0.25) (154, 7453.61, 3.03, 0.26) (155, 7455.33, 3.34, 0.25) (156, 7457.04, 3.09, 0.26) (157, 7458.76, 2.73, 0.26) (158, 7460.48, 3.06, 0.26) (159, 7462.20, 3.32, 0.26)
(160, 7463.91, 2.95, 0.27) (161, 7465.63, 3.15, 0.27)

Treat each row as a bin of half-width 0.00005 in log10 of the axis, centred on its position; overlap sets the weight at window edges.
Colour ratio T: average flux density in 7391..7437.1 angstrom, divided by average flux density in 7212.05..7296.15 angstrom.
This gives 1.1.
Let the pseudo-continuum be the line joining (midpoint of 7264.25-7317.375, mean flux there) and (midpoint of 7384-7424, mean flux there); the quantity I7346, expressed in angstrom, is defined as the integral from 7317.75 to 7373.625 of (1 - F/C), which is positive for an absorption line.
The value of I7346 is 0.7 angstrom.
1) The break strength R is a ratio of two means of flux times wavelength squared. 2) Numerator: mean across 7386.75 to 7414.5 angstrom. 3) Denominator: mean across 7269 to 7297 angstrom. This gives 1.10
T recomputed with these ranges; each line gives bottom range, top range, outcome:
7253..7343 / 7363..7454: 1.02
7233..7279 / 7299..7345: 1.15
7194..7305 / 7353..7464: 1.07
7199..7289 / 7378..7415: 1.12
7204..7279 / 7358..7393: 1.12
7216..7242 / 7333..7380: 1.05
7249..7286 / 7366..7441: 1.16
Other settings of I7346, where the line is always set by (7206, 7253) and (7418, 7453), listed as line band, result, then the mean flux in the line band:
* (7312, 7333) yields -1.8 angstrom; 3.3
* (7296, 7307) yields -1.6 angstrom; 3.49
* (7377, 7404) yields -2.0 angstrom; 3.3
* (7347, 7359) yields 0.3 angstrom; 3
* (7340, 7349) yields 0.2 angstrom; 2.98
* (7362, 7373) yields -0.3 angstrom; 3.16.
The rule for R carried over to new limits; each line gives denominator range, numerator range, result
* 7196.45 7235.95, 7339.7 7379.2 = 1.11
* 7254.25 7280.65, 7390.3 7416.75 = 1.22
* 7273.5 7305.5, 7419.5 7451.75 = 1.00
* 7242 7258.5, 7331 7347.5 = 1.11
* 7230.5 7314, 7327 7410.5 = 1.08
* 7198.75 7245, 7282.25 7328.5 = 1.16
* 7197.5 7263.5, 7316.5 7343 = 1.18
